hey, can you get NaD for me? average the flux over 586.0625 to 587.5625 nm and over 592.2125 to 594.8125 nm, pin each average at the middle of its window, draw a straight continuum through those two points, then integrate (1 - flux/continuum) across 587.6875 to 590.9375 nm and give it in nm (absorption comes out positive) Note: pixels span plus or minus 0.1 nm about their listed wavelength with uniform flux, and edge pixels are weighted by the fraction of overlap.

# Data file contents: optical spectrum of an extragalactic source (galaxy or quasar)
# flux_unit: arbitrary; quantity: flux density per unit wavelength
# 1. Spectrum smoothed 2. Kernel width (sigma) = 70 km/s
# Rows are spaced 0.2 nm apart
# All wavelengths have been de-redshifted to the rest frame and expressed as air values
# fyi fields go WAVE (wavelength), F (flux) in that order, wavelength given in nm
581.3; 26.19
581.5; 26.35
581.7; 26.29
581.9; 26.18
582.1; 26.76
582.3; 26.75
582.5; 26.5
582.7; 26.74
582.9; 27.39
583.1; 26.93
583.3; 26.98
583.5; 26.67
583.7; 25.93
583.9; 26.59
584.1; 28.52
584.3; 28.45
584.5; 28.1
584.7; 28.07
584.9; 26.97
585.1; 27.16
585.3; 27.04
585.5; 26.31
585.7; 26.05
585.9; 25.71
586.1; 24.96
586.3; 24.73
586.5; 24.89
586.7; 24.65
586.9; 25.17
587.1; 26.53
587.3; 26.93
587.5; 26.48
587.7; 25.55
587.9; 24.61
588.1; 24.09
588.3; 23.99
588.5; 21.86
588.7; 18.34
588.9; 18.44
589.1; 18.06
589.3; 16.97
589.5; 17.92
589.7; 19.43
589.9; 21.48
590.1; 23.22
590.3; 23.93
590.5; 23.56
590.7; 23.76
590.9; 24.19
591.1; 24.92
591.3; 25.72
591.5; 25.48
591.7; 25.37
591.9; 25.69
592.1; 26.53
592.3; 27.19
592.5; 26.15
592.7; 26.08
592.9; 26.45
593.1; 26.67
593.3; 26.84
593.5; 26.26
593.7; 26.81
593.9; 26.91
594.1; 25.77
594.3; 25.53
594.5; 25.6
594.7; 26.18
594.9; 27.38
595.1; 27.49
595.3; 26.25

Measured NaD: 0.536 nm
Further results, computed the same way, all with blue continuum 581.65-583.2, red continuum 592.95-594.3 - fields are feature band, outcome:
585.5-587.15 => 0.08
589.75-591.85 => 0.19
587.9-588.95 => 0.19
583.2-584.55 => -0.03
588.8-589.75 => 0.30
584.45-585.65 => -0.02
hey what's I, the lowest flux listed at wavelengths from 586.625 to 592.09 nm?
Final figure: 16.97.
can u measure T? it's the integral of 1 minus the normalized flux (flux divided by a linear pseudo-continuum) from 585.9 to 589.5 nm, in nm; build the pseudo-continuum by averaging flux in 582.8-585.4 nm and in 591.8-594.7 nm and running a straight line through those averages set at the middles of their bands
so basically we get 0.49 nm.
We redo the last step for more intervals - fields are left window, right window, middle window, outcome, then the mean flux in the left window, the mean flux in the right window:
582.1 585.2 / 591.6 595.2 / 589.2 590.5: 0.29 nm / 27.2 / 26.4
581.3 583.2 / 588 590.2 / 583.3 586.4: -0.32 nm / 26.6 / 20.3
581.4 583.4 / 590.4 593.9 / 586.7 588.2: 0.04 nm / 26.7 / 25.8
